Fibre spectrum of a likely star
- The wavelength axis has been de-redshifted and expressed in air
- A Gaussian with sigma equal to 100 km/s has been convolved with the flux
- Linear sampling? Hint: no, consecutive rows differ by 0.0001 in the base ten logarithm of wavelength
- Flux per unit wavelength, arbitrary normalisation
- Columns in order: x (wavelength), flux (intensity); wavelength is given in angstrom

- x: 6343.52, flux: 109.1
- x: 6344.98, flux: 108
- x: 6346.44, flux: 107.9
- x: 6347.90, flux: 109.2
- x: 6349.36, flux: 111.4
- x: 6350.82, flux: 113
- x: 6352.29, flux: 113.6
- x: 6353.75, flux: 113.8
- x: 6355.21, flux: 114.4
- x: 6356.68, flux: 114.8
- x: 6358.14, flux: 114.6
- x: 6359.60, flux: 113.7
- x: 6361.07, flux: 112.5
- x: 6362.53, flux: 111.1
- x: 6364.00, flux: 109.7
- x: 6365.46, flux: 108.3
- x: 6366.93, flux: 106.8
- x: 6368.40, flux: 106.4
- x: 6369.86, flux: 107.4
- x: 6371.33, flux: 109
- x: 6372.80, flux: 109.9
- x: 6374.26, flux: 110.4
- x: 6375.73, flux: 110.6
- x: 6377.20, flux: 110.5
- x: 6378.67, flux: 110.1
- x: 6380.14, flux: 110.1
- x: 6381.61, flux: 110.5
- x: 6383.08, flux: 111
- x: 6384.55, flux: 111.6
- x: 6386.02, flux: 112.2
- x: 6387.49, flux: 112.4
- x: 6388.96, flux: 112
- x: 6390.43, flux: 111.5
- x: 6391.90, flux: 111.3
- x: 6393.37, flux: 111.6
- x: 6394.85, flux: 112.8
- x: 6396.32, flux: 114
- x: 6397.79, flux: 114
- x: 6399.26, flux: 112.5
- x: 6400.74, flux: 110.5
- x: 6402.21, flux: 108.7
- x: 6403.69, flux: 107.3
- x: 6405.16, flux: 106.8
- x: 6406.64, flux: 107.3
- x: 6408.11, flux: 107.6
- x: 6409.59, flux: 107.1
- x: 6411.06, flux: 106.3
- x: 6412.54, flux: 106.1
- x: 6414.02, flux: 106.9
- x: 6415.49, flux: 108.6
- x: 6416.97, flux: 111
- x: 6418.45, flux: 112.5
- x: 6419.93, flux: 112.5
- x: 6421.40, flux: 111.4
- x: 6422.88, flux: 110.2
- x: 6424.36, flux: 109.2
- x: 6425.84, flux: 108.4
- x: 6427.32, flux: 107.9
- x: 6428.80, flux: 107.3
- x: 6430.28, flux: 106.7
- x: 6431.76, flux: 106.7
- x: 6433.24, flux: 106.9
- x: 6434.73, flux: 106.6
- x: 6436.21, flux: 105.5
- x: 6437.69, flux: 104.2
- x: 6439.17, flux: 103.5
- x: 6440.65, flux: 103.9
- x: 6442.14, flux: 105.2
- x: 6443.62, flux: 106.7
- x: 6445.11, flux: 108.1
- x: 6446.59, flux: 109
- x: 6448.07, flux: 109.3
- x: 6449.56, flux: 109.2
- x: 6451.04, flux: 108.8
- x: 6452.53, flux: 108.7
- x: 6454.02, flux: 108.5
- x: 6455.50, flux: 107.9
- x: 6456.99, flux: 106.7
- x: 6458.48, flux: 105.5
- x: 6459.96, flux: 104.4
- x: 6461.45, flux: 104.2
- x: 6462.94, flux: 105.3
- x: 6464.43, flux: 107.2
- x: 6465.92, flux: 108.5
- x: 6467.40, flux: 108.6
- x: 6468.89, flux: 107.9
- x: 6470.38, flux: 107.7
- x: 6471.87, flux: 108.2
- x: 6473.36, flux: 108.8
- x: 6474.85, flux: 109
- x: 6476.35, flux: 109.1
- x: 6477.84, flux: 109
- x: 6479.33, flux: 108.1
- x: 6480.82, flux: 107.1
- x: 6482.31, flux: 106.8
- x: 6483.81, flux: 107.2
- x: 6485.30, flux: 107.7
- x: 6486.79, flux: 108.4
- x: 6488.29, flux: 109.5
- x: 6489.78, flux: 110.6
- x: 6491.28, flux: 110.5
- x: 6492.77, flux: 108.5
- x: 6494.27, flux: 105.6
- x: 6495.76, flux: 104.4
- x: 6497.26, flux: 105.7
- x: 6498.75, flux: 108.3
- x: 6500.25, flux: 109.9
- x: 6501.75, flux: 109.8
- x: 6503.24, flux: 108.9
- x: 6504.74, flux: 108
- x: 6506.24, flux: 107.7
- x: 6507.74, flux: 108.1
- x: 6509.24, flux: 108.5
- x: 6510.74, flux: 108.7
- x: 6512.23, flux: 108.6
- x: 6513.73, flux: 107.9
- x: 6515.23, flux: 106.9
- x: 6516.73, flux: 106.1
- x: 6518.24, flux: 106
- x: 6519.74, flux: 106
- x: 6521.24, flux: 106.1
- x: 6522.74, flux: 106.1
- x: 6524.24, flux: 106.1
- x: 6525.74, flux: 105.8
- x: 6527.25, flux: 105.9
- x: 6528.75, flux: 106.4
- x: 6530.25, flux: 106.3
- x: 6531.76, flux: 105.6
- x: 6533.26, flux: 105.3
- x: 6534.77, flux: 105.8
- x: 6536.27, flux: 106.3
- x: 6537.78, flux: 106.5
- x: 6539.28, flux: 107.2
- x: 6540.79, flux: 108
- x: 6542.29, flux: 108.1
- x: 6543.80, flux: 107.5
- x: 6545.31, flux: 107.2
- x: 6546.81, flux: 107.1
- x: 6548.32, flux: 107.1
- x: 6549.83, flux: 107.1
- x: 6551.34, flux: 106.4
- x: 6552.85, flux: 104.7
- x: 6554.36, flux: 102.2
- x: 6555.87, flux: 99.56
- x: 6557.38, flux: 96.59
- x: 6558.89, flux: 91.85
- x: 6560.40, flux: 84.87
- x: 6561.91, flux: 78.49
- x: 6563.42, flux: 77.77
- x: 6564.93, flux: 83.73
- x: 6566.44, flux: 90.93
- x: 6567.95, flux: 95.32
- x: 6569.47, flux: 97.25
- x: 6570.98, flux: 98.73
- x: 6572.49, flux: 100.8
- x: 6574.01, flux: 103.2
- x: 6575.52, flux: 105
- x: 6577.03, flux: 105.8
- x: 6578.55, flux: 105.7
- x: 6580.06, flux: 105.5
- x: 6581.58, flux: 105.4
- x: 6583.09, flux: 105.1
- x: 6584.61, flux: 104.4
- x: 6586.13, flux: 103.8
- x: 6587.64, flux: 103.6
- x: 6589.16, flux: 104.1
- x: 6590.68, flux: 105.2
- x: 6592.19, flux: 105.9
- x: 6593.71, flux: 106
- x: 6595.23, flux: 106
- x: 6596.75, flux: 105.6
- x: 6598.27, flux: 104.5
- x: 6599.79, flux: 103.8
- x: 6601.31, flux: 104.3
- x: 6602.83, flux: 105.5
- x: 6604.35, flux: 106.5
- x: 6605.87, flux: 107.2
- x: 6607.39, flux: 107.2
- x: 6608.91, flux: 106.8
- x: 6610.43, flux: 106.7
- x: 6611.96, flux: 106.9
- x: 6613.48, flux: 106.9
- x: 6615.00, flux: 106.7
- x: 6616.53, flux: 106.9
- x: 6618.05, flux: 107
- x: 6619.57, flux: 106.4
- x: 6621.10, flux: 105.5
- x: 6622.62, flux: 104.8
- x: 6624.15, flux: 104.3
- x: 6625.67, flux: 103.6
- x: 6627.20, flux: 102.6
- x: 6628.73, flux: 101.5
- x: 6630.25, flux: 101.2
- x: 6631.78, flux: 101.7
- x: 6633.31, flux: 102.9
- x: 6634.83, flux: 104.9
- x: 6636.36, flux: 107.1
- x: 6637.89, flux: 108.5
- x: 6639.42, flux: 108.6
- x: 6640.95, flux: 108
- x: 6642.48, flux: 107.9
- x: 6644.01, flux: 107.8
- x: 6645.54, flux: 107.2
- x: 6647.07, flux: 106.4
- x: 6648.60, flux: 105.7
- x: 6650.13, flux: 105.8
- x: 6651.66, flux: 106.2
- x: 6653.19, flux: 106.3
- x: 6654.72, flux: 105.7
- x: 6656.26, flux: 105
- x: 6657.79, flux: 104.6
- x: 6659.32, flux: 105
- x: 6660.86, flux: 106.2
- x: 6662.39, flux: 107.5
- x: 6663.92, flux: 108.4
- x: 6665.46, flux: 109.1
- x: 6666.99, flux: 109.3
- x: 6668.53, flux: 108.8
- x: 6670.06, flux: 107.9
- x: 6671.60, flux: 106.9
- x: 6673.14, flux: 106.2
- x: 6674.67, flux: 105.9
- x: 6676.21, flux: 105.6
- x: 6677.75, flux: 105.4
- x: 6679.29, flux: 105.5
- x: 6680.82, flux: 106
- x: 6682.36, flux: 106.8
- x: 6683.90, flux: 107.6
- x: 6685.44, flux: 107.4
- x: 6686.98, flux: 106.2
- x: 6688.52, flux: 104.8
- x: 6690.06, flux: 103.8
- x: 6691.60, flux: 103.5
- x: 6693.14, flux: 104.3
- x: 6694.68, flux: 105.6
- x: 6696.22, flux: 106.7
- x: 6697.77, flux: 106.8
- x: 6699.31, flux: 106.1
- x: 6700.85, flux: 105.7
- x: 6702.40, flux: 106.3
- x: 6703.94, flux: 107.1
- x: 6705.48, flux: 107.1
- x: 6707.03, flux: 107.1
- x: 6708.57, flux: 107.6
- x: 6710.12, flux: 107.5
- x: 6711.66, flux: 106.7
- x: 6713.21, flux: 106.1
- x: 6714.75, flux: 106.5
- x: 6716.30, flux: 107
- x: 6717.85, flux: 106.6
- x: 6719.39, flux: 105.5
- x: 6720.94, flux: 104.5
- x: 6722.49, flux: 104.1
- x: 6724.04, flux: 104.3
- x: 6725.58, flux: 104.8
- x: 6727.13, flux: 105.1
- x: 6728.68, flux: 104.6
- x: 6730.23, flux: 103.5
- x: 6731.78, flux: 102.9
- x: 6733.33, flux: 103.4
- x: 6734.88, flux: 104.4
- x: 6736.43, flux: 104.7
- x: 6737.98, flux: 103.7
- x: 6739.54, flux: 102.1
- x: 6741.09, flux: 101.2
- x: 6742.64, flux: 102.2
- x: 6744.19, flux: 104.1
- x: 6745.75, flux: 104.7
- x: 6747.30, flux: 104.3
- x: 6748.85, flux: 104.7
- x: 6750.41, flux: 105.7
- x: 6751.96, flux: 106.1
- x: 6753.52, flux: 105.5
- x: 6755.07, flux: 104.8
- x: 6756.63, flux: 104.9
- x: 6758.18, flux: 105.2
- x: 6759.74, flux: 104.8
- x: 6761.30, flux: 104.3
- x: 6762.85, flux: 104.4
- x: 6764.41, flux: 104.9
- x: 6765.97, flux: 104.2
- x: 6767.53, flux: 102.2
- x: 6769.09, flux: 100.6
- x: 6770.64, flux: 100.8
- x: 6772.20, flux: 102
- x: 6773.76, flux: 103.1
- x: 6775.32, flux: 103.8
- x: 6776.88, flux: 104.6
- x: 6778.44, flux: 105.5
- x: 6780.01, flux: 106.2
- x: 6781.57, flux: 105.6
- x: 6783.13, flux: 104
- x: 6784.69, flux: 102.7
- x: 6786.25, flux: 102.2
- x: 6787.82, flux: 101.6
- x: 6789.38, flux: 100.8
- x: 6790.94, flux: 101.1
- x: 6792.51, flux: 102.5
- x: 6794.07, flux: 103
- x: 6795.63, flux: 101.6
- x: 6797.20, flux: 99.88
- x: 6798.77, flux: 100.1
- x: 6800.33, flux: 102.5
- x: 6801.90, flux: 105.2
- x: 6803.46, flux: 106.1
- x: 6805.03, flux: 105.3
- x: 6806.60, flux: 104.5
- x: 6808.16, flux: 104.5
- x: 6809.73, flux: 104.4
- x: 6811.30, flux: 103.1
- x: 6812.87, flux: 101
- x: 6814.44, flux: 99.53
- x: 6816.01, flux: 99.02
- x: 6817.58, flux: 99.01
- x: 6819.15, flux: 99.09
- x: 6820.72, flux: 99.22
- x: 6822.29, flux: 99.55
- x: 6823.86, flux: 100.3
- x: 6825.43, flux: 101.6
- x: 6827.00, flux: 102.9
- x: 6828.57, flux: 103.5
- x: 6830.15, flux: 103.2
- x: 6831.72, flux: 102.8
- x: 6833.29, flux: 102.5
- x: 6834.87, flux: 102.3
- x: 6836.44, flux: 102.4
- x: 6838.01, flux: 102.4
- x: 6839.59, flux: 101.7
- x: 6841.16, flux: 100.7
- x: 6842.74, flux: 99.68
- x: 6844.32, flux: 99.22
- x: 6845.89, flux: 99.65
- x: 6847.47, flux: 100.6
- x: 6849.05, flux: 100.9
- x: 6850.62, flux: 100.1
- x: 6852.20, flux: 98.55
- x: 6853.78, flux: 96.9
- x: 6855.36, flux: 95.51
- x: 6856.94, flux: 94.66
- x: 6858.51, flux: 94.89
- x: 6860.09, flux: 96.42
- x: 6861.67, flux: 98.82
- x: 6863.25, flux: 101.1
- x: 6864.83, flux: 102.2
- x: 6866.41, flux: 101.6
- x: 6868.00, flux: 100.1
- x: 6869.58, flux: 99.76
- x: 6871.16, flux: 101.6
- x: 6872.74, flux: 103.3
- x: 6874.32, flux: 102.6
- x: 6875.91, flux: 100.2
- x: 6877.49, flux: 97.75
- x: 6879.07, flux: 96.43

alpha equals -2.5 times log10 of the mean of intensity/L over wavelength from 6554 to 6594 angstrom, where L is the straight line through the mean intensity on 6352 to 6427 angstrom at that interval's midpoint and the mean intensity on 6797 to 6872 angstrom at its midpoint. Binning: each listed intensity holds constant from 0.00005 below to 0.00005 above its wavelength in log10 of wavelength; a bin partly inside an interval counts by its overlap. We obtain 0.08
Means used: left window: 110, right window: 101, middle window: 98.7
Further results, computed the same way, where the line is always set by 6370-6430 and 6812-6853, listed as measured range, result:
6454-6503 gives 0.006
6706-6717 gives -0.036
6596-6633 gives 0.003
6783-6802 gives -0.003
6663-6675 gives -0.037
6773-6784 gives -0.028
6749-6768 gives -0.025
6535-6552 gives -0.002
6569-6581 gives 0.035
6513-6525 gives 0.011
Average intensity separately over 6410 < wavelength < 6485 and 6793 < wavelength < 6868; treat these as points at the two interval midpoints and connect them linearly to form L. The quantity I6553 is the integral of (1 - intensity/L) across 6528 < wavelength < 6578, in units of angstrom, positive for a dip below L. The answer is 2.4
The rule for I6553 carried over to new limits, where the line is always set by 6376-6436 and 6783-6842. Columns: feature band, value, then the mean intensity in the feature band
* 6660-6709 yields -1.0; 107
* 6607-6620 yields -0.1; 107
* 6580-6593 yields 0.2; 105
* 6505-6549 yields 0.2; 107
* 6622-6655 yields 0.0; 105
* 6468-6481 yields 0.0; 108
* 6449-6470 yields 0.3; 107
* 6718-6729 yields -0.1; 105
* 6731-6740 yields 0.0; 104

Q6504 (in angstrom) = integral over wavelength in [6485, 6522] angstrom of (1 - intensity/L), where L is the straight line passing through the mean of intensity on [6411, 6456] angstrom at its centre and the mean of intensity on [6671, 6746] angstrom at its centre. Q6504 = -0.2 angstrom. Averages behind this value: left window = 108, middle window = 108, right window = 105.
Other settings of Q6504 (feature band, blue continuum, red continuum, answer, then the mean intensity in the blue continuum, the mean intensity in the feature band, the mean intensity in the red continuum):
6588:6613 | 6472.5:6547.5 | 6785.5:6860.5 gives 0.0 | 107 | 106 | 101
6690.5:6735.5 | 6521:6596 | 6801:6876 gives -1.8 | 102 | 106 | 101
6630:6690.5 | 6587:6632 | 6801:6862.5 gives -1.3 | 105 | 106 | 101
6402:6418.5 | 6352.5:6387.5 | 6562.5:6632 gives 0.3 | 111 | 108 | 103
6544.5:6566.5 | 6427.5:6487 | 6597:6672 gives 2.1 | 107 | 96.6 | 106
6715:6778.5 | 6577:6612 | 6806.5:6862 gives -1.2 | 105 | 104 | 100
